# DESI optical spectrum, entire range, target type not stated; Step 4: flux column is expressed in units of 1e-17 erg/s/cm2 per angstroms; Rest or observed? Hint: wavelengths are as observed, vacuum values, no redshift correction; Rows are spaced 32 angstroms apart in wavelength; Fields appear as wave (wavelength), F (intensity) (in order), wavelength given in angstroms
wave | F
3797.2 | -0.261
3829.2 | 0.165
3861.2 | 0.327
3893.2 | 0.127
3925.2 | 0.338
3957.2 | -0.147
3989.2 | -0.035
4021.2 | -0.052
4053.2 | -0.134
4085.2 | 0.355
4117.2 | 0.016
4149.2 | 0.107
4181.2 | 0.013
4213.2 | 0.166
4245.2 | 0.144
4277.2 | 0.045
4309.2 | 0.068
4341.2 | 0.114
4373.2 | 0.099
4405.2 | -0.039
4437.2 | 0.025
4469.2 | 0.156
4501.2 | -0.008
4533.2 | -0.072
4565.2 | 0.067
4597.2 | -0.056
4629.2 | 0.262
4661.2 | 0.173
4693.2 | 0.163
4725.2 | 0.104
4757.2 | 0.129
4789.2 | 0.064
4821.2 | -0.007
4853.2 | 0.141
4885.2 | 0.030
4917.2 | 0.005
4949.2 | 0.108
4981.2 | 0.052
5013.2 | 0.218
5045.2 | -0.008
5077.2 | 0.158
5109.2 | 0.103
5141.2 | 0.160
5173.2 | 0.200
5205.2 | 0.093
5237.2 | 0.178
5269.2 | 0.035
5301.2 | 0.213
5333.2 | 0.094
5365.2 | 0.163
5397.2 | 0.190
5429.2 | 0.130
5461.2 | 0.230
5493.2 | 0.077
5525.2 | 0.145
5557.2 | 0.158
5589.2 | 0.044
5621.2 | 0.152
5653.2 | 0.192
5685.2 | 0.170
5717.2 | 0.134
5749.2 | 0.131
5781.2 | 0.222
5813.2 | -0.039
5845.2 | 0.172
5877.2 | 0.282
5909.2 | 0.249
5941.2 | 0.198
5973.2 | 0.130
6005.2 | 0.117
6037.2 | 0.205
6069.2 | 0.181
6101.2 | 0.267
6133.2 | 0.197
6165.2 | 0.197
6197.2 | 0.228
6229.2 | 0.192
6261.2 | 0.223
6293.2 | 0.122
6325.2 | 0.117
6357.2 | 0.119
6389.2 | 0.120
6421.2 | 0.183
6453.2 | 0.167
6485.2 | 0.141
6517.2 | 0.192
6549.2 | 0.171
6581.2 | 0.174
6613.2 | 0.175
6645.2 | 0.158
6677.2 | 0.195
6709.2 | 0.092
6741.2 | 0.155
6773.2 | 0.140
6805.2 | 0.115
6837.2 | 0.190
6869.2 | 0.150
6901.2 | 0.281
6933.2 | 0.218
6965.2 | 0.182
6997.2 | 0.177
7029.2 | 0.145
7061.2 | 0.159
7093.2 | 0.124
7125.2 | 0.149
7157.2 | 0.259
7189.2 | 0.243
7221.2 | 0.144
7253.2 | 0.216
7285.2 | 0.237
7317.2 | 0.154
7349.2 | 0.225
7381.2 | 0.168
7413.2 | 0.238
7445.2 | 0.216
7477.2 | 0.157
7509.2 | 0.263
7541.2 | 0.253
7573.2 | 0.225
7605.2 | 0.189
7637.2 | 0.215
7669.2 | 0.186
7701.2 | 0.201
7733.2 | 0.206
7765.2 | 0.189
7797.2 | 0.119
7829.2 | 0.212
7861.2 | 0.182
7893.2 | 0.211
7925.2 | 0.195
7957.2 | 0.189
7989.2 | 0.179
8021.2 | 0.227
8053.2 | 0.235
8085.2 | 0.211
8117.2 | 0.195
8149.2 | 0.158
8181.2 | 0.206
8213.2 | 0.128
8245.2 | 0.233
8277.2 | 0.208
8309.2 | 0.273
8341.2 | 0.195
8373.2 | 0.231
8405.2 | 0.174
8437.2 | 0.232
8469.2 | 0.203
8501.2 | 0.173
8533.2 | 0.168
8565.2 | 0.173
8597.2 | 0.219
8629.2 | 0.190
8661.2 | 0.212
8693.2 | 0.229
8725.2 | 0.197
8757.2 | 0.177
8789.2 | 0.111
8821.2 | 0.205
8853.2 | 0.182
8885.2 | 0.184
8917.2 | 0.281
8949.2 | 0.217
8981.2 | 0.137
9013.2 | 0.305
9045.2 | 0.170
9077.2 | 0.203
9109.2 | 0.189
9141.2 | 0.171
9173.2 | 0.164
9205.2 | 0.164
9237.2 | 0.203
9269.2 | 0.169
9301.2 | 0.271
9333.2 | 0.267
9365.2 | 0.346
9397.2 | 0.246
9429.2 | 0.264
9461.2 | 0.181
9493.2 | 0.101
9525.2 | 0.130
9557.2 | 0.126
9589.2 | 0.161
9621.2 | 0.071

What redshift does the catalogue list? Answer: 0.854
